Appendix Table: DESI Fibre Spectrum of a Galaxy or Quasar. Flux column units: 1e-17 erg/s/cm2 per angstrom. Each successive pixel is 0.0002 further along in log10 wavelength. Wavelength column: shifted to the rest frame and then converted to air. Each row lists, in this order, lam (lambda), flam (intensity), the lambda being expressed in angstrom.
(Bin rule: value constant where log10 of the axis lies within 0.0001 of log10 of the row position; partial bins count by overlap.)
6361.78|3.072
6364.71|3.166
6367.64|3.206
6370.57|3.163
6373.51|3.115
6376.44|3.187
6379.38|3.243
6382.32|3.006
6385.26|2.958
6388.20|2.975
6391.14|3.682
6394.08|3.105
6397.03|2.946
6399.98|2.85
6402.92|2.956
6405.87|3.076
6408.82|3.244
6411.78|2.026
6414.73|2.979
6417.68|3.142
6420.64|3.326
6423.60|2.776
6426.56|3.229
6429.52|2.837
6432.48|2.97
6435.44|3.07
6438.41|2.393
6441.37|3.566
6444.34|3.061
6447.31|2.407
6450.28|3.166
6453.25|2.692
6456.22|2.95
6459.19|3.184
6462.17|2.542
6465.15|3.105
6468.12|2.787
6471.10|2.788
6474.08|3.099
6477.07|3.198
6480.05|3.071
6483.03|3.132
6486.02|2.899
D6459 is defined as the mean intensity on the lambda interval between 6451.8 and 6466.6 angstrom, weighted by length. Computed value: 2.89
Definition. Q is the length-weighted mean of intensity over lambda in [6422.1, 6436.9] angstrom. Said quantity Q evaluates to 2.98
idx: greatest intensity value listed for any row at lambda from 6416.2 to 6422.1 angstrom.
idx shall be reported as 3.326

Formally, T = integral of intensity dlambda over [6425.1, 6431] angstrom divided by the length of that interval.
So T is 3.03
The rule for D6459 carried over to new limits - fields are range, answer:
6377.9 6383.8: 3.12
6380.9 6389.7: 2.98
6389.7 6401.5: 3.14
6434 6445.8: 3.02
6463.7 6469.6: 2.95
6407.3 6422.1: 2.94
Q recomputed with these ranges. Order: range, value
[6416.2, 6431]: 3.06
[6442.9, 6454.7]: 2.83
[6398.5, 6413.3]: 2.83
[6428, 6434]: 2.91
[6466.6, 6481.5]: 2.99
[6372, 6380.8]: 3.18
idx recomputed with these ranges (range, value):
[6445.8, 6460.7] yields 3.184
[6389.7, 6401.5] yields 3.682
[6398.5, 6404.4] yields 2.956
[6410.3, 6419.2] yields 3.142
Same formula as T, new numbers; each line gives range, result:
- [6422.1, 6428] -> 3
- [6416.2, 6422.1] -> 3.23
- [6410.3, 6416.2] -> 2.5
